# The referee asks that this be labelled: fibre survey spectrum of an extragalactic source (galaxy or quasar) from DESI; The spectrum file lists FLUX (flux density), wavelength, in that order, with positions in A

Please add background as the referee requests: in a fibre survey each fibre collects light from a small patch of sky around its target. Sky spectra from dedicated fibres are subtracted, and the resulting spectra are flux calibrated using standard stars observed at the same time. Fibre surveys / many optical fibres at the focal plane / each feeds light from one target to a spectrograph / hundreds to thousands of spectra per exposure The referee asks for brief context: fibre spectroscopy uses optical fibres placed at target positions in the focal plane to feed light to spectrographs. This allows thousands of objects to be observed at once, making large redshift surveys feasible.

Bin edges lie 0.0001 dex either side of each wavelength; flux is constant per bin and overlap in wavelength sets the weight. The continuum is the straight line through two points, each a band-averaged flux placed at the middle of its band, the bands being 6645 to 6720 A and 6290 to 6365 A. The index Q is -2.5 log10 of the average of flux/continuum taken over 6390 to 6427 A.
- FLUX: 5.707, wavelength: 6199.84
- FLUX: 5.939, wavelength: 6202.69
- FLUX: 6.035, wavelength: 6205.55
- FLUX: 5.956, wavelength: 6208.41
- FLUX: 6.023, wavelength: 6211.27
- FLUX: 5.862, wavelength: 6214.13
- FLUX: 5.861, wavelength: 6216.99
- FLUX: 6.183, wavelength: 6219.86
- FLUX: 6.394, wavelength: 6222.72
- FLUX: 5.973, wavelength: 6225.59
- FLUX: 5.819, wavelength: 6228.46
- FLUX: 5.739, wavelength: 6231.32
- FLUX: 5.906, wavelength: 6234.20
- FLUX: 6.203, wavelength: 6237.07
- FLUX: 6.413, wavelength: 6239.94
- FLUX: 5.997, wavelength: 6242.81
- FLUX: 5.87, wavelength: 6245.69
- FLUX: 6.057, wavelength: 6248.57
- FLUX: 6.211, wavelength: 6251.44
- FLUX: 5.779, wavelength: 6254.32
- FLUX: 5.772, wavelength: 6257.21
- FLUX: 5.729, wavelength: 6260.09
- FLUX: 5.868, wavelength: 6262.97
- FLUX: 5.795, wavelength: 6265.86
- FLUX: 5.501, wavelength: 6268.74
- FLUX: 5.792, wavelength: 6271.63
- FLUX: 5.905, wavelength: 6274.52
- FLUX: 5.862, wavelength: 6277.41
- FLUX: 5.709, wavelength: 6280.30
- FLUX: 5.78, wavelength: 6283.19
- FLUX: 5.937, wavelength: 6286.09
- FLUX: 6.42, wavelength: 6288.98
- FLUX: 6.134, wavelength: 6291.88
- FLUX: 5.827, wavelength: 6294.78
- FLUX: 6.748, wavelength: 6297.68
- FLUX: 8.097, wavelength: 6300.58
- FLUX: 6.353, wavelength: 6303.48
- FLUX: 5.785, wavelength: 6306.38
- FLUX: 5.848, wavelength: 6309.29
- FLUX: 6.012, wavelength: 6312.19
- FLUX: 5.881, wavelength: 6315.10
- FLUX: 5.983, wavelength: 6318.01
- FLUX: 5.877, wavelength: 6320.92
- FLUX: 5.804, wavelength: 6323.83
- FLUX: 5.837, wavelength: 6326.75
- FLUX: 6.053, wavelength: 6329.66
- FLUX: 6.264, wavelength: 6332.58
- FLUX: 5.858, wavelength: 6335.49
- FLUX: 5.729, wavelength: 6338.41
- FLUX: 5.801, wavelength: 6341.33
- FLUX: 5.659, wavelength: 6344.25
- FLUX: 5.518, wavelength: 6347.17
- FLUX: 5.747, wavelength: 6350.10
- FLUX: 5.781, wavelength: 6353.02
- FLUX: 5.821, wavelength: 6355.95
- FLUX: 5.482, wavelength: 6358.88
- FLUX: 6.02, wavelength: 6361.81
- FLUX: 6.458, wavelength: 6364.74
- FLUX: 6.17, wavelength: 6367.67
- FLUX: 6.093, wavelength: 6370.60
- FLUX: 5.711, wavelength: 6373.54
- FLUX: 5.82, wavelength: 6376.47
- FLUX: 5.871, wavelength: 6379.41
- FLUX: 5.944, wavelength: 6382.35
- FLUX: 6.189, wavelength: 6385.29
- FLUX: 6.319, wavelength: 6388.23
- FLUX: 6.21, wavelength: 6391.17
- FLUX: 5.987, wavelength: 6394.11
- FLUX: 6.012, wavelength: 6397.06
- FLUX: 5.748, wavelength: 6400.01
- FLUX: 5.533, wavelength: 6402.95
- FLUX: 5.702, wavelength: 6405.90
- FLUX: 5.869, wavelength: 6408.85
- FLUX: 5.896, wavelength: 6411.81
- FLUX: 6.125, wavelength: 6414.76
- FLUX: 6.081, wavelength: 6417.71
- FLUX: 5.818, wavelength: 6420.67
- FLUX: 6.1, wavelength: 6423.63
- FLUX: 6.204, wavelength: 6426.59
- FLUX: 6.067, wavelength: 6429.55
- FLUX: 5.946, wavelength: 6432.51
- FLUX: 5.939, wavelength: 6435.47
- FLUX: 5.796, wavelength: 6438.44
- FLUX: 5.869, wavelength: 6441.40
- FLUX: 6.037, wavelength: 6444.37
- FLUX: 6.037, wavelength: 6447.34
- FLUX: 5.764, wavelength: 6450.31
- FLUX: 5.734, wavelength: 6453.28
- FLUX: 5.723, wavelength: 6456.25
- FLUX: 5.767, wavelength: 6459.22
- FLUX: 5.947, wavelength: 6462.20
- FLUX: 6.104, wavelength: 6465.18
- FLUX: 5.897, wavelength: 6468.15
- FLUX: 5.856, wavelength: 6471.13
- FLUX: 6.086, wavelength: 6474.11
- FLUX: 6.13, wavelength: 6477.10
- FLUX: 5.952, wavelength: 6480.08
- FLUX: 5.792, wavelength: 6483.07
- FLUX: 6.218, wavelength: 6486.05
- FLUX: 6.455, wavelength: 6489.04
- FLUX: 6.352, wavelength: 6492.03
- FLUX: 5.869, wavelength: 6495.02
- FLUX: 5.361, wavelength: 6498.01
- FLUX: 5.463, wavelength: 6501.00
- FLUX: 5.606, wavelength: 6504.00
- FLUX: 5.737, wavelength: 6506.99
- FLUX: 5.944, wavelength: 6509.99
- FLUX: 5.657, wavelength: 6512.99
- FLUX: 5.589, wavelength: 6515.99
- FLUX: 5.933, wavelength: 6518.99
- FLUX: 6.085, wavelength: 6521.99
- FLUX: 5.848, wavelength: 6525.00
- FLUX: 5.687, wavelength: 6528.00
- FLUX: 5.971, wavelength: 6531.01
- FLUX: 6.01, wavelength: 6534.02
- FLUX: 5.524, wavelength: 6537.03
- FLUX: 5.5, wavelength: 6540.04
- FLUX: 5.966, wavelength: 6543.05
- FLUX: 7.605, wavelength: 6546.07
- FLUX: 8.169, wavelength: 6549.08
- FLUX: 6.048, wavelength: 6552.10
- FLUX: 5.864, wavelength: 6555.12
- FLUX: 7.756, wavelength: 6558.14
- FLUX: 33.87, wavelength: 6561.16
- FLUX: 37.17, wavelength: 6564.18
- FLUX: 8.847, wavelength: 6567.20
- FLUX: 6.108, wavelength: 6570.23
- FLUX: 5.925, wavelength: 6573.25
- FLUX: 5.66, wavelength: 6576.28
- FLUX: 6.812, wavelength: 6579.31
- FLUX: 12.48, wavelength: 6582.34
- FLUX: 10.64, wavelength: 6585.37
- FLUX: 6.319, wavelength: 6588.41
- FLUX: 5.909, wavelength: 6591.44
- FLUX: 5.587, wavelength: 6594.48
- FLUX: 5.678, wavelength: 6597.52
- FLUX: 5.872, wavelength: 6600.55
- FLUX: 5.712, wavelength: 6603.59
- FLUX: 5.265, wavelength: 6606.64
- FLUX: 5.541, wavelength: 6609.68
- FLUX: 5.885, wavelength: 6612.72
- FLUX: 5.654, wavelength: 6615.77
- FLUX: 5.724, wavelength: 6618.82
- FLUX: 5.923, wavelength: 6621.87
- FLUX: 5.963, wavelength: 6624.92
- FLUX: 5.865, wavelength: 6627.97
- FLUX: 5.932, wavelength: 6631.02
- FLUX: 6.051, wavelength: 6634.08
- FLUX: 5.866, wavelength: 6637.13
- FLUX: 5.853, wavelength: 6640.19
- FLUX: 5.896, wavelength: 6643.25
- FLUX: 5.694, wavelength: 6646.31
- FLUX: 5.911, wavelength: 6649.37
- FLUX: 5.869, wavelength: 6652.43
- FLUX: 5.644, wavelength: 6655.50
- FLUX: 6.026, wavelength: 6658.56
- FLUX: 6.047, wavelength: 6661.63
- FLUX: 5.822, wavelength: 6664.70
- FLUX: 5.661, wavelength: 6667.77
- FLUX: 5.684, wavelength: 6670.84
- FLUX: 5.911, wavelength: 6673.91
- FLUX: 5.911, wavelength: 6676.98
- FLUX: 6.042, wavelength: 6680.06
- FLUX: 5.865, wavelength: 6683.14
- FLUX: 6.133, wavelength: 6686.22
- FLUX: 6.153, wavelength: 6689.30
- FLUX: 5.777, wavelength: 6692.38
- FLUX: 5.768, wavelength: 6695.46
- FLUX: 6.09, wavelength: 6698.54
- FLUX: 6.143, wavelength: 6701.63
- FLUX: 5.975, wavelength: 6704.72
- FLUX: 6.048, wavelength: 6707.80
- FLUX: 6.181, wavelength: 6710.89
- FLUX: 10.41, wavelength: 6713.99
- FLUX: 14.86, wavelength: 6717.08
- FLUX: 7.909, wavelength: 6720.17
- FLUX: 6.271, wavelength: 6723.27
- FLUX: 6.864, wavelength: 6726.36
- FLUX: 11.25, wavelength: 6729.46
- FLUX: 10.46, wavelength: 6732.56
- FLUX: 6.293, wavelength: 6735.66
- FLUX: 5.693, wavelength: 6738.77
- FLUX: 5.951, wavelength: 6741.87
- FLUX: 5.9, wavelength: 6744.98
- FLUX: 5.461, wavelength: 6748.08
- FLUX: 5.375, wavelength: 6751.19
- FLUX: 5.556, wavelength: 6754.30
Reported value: 0.03 mag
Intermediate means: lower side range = 6.01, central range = 5.93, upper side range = 6.52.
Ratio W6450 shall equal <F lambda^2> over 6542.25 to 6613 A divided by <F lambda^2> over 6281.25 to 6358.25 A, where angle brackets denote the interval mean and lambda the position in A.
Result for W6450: 1.67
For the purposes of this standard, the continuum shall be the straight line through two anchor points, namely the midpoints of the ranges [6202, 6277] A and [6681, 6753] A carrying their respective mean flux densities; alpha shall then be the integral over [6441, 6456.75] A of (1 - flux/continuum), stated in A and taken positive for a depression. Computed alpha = 1.4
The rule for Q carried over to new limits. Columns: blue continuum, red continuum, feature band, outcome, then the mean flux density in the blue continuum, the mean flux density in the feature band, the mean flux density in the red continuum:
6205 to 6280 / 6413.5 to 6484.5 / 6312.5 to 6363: 0.020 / 5.94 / 5.83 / 5.95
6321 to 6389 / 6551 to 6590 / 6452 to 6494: 0.459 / 5.91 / 6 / 11.9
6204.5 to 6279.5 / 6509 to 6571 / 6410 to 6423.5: 0.292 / 5.94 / 5.99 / 9.17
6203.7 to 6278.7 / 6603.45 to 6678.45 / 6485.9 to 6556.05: -0.030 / 5.94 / 6.02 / 5.81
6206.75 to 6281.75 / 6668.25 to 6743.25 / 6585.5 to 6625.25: 0.149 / 5.93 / 5.93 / 7.05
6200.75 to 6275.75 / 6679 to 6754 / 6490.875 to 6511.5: 0.138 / 5.94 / 5.75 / 7.02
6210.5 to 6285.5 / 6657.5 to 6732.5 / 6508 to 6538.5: 0.128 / 5.92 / 5.82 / 6.95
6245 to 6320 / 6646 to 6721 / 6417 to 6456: 0.050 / 6.03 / 5.94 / 6.55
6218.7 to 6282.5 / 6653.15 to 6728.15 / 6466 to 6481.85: 0.054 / 5.93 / 5.99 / 6.64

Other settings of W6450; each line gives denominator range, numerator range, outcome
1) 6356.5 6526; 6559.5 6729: 1.35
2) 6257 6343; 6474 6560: 1.10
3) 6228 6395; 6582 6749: 1.22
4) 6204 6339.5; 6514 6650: 1.40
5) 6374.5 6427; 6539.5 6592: 1.86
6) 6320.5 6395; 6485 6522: 1.03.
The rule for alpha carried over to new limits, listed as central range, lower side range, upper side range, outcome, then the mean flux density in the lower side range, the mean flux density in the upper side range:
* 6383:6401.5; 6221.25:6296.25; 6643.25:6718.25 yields 0.07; 5.94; 6.43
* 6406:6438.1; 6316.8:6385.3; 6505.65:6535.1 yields -0.63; 5.89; 5.84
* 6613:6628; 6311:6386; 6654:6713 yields 0.35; 5.9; 5.98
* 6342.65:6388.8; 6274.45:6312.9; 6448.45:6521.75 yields 1.25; 6.19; 5.88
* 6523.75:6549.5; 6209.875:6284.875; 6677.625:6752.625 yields 1.67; 5.92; 7.03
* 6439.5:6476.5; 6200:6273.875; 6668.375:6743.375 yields 3.21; 5.94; 7.05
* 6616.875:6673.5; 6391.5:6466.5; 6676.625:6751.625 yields 7.58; 5.92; 7.03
